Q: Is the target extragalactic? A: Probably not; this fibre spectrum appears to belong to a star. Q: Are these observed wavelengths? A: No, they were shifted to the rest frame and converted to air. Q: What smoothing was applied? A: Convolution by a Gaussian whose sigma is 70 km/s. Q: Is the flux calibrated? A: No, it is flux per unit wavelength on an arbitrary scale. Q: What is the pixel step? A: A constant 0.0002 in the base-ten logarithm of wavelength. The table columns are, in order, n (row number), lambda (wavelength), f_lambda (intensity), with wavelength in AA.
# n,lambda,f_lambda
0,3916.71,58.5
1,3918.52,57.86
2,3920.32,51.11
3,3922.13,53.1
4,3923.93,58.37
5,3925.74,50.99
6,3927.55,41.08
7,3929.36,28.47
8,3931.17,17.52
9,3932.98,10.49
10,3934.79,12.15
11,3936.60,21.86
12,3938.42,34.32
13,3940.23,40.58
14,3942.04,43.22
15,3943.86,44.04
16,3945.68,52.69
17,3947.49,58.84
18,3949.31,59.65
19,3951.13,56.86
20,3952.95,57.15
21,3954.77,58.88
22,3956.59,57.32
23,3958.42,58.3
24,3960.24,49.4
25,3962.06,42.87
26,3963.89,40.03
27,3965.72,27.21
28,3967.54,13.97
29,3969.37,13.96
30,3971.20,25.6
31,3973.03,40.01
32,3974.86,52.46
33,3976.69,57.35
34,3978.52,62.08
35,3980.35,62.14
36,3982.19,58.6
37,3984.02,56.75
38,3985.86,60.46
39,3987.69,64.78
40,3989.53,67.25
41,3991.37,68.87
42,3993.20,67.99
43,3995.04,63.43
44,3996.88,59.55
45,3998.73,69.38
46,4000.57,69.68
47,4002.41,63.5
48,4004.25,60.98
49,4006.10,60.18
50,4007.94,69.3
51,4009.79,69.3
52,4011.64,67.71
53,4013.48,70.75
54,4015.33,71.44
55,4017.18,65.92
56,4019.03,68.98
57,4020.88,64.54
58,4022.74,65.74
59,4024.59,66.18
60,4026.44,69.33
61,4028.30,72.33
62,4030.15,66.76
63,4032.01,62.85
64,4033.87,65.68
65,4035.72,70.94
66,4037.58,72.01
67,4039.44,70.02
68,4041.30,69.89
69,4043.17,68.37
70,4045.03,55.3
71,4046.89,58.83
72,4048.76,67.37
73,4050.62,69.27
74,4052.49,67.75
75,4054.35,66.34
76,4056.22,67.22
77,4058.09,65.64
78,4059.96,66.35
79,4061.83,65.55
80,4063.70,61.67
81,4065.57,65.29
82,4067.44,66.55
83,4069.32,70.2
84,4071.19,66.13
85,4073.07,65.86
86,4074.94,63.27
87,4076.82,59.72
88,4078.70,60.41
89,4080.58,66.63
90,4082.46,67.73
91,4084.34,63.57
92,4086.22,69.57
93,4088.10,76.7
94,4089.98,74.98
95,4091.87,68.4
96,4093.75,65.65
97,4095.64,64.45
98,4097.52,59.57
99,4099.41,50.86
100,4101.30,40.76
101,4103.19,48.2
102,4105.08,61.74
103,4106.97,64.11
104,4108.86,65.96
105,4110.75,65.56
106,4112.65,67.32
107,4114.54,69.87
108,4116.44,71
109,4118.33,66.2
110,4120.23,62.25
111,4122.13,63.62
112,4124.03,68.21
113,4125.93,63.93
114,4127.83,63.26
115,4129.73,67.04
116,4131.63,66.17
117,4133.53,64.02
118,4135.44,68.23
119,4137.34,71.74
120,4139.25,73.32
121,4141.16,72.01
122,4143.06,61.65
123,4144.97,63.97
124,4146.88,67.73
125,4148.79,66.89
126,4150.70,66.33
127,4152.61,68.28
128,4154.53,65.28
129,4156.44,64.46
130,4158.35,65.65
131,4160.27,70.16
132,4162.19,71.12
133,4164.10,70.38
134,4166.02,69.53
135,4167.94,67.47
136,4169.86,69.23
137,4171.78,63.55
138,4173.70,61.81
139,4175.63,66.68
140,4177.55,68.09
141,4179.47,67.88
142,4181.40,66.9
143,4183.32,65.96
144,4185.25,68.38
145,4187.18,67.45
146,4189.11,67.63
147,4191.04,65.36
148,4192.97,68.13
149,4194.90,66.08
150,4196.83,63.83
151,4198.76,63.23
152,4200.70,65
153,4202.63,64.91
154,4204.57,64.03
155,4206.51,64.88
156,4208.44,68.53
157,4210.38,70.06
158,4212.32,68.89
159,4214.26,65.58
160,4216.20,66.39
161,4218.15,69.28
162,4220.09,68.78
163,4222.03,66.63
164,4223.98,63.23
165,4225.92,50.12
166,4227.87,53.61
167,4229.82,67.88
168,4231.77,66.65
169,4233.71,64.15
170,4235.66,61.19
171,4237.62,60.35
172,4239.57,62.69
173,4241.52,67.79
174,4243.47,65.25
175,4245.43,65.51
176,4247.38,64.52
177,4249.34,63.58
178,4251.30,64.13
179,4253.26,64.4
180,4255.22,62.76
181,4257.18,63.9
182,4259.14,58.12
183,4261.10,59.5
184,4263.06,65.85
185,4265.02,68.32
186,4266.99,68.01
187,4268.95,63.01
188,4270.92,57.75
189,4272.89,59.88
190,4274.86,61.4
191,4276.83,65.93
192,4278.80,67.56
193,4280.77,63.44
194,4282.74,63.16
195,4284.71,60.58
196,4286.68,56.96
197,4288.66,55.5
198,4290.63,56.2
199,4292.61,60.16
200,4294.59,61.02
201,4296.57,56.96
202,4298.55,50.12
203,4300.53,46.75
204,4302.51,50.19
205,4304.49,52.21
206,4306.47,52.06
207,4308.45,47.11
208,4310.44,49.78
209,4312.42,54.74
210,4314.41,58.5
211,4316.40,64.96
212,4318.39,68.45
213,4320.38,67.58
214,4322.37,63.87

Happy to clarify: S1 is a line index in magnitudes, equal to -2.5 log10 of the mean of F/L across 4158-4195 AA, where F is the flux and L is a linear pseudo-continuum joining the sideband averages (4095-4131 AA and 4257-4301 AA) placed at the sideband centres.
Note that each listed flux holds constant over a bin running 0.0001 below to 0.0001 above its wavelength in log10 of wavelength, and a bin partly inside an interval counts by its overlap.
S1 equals -0.097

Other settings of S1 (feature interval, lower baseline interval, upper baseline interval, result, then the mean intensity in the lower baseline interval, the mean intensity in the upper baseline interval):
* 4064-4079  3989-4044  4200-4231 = 0.03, 67.3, 64.9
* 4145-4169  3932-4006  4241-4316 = -0.21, 49.8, 59.8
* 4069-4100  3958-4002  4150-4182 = -0.08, 52.3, 67.2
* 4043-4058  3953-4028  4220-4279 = -0.10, 57.7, 63.2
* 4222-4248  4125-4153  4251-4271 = 0.03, 67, 63.5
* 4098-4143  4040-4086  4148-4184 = 0.04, 65.3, 67.2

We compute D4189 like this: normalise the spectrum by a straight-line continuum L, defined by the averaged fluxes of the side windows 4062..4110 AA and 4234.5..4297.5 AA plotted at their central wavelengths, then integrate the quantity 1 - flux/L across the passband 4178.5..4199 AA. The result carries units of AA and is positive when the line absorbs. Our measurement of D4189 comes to -1.2 AA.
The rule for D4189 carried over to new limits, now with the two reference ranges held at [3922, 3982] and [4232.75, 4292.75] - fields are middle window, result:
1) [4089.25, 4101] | -2.43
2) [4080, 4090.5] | -3.81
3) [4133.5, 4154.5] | -4.86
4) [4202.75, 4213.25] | -1.41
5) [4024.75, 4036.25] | -4.85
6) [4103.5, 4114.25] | -2.35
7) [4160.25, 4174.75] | -2.89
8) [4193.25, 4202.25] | -0.98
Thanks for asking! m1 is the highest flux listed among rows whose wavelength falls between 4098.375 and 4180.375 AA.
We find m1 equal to 73.32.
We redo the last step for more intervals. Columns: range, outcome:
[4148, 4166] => 71.12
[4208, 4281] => 70.06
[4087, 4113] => 76.7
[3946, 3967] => 59.65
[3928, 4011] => 69.68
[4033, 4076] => 72.01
